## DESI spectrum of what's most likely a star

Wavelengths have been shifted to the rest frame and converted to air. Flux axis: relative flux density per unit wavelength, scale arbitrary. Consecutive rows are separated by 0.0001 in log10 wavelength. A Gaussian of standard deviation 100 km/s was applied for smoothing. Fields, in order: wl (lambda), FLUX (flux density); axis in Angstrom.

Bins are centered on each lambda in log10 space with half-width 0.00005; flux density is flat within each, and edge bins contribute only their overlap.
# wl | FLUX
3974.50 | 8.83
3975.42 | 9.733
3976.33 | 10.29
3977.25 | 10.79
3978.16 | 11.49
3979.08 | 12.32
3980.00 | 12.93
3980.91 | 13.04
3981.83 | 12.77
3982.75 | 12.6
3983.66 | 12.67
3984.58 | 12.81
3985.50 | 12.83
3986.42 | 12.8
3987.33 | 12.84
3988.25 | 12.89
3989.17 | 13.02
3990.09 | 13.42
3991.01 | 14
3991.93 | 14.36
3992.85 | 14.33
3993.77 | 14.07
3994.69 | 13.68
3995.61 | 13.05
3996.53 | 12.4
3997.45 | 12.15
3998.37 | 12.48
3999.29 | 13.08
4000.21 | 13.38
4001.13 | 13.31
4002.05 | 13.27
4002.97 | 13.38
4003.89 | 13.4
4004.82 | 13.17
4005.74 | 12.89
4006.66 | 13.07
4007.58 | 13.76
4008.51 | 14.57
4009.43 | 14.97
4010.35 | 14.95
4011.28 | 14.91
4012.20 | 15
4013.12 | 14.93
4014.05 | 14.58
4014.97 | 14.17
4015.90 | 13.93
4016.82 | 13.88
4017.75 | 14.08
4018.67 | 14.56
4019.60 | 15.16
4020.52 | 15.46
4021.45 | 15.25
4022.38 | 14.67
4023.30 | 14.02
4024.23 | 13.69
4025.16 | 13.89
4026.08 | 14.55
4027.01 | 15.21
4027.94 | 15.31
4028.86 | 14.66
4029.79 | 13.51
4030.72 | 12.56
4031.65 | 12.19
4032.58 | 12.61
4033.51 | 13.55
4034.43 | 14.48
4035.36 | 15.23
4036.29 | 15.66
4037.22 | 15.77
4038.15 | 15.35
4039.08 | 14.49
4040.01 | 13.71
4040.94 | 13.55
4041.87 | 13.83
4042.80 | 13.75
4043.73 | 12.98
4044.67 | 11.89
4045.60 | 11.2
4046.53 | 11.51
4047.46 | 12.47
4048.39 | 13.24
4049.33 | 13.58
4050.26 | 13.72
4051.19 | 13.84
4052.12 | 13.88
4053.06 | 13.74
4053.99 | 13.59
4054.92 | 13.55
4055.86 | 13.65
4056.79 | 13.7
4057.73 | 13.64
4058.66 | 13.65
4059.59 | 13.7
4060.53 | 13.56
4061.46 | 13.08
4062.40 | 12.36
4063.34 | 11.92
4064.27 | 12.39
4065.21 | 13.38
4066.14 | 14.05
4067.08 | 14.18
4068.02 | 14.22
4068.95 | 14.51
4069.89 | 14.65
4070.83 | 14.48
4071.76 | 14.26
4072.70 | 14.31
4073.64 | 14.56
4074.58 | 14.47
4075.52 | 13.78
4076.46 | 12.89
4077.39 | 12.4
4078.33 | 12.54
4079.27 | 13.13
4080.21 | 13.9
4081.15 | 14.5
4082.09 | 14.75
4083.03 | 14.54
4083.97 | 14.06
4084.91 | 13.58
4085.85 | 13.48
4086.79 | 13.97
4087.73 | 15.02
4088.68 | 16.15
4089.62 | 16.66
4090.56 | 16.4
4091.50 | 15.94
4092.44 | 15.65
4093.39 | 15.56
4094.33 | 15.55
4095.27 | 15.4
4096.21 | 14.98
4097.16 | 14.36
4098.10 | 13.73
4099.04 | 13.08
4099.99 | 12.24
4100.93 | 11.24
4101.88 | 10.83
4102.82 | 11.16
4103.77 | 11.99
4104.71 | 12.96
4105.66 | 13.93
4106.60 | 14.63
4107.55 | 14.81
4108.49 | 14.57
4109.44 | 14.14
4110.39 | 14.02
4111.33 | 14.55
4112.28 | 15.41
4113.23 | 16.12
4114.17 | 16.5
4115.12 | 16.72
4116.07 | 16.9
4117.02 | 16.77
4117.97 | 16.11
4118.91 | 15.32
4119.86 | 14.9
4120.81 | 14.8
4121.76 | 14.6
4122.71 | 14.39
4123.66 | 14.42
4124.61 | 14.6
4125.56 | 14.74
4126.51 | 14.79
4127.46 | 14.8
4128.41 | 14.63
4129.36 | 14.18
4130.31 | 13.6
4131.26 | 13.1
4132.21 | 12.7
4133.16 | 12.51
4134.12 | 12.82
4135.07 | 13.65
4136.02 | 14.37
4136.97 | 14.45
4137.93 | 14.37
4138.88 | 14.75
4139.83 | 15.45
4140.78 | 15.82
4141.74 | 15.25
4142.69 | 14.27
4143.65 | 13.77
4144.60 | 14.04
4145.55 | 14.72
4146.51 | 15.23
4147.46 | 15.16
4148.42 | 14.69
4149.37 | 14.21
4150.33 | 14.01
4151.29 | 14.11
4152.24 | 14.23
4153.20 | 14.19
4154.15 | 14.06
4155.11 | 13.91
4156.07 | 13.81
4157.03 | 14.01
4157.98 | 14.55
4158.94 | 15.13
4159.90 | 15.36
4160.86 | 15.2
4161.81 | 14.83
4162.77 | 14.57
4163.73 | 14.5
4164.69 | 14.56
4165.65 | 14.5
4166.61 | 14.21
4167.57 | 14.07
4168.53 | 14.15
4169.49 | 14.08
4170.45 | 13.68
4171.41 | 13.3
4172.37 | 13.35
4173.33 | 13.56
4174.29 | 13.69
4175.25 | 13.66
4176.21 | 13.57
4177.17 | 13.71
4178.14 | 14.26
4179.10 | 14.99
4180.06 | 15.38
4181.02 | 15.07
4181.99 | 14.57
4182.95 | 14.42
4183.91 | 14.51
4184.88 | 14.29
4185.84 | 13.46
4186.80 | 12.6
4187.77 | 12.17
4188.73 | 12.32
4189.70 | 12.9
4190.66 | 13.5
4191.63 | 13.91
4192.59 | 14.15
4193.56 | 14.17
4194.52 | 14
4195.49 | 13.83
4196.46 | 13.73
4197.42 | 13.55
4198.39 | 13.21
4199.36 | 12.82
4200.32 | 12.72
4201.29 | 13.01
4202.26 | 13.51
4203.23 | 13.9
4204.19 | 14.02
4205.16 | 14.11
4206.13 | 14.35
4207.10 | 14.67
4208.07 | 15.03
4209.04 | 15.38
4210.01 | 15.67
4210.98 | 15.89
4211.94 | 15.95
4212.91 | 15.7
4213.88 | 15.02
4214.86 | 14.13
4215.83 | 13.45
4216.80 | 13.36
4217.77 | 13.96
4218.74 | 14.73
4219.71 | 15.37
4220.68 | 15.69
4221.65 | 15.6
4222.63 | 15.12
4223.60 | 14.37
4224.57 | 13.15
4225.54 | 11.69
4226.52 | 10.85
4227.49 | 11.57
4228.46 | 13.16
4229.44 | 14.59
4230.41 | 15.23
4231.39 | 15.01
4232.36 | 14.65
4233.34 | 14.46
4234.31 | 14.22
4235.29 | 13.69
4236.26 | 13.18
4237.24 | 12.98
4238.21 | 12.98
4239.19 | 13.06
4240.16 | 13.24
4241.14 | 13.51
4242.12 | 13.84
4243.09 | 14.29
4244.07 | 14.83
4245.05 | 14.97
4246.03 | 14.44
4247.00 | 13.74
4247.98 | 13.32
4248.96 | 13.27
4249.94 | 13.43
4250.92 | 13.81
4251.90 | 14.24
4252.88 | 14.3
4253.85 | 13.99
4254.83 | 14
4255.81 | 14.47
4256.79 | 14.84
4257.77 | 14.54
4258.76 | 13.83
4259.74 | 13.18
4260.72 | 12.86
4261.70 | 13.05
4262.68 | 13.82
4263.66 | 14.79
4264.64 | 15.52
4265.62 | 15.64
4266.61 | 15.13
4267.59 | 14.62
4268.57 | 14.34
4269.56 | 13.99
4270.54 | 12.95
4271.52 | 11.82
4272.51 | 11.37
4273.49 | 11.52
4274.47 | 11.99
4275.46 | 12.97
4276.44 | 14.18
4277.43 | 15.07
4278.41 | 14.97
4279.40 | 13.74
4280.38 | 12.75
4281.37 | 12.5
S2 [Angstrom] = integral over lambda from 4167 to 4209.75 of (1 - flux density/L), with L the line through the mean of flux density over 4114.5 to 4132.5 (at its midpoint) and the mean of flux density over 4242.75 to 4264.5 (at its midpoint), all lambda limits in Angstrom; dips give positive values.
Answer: 1.8 Angstrom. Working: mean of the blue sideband 14.9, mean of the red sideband 14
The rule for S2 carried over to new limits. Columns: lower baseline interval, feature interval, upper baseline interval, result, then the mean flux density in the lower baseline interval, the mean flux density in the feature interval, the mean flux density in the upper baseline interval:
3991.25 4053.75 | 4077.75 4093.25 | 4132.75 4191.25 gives -0.7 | 13.8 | 14.6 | 14.2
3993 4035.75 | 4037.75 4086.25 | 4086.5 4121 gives 2.6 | 13.9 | 13.6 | 14.7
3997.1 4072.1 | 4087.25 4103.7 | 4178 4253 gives -0.5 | 13.8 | 14.3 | 14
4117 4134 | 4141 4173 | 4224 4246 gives -0.4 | 14.4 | 14.4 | 13.6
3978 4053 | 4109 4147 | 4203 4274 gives -2.3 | 13.7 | 14.7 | 14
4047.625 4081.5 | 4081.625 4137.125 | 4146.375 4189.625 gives -2.3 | 13.6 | 14.4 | 14.2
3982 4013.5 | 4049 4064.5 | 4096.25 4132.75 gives 0.5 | 13.5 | 13.4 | 14.3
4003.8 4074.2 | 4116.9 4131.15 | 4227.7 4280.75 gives -0.9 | 13.9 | 14.8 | 13.8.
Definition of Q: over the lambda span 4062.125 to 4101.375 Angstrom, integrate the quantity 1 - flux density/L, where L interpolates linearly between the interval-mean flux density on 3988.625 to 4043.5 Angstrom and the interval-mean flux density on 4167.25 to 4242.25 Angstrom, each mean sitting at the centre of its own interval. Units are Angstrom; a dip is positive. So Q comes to -0.42 Angstrom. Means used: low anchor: 14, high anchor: 14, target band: 14.1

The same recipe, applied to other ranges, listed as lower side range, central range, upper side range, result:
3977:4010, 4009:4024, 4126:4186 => -1.5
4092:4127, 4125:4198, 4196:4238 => 0.9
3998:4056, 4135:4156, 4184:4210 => -1.1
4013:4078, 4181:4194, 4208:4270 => 0.4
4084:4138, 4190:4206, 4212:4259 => 0.6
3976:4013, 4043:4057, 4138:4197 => 0.4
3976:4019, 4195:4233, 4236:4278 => -1.2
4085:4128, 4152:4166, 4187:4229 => -0.2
